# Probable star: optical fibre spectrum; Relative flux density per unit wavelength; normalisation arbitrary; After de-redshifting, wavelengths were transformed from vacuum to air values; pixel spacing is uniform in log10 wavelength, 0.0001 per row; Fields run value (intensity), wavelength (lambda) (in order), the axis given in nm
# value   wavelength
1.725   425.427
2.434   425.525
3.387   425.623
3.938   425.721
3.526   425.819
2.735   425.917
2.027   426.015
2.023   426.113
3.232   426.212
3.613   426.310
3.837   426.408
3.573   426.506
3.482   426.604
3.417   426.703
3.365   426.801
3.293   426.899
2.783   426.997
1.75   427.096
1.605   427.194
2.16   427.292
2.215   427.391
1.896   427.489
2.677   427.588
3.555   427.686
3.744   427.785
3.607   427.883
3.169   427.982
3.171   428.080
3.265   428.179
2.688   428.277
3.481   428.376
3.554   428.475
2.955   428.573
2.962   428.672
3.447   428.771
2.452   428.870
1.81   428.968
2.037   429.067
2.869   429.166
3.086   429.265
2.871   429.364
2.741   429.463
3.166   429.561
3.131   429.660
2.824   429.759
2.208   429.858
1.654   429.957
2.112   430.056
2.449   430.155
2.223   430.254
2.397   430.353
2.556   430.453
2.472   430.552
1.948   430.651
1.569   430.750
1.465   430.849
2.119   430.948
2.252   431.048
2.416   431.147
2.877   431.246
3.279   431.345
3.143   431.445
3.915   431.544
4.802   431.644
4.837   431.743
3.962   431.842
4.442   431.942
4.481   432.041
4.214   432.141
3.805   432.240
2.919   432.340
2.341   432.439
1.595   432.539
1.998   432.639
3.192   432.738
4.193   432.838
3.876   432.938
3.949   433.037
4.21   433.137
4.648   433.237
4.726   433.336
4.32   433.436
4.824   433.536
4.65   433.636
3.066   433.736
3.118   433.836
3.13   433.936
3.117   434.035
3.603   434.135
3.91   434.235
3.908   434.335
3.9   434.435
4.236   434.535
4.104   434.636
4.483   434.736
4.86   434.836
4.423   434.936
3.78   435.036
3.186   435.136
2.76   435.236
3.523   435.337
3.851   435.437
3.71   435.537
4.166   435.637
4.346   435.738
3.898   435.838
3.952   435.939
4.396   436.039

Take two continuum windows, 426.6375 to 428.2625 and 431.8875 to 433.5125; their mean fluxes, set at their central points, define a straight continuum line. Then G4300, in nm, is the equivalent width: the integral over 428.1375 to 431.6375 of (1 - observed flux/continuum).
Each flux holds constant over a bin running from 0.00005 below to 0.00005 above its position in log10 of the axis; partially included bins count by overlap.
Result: 0.62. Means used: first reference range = 2.86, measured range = 2.66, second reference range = 3.7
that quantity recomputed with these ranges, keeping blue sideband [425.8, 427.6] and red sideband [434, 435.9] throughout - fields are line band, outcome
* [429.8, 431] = 0.43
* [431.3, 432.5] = -0.12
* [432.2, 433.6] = 0.00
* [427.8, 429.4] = 0.03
